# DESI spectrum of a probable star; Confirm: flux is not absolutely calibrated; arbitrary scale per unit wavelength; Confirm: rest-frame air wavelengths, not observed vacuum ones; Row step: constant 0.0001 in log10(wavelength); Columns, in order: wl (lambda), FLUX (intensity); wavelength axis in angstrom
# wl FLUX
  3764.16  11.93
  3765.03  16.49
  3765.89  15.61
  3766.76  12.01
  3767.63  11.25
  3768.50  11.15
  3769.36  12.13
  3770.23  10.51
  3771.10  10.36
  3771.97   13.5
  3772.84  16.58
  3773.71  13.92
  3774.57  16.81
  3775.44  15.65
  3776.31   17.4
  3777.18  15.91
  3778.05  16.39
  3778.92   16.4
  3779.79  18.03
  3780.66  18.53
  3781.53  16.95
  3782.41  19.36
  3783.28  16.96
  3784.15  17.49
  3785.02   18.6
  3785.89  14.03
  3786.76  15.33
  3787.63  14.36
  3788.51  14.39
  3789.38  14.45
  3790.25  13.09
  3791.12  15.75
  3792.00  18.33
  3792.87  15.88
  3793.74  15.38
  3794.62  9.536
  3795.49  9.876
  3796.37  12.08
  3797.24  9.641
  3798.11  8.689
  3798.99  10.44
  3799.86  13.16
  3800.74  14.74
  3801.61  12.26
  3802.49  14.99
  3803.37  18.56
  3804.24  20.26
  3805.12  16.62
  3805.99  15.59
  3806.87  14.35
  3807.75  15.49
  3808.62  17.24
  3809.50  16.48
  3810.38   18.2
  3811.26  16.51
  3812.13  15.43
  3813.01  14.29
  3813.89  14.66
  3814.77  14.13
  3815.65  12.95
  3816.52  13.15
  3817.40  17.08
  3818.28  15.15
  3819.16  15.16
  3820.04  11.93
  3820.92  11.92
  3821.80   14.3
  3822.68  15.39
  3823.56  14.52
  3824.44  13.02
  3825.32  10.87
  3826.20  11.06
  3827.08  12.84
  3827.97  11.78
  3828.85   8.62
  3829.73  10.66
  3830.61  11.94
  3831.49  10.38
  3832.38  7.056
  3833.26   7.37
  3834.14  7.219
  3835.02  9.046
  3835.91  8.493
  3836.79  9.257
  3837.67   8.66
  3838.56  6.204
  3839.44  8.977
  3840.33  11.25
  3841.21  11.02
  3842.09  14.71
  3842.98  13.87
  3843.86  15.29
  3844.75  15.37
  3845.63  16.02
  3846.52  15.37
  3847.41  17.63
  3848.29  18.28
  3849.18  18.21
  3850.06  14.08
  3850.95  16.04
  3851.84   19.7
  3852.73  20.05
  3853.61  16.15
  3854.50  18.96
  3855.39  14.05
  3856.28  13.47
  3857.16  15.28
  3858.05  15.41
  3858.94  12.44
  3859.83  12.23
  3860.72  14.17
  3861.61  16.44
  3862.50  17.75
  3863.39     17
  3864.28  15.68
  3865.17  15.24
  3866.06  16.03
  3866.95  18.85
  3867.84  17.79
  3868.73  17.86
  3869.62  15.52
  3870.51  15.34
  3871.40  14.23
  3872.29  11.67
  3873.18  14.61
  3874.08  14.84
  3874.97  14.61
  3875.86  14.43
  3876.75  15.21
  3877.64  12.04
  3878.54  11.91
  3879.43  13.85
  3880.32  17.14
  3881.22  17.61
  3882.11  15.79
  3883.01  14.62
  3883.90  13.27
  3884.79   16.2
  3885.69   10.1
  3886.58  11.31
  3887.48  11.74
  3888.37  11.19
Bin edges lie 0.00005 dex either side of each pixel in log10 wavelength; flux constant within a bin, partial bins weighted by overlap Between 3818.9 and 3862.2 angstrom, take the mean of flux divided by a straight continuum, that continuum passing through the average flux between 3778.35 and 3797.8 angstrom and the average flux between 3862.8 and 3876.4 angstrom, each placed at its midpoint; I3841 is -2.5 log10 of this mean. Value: 0.18 mag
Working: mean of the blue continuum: 15.2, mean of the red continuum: 15.6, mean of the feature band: 13.1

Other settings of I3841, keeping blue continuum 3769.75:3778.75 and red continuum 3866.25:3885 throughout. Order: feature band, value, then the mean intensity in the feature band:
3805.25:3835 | 0.13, 13.2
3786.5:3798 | 0.10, 13.5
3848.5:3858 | -0.11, 16.6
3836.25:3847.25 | 0.22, 12.3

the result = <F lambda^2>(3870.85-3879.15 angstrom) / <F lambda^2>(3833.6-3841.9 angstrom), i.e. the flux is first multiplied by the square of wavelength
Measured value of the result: 1.55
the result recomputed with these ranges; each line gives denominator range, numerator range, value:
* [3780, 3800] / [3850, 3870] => 1.15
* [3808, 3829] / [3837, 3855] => 1.06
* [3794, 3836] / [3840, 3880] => 1.20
